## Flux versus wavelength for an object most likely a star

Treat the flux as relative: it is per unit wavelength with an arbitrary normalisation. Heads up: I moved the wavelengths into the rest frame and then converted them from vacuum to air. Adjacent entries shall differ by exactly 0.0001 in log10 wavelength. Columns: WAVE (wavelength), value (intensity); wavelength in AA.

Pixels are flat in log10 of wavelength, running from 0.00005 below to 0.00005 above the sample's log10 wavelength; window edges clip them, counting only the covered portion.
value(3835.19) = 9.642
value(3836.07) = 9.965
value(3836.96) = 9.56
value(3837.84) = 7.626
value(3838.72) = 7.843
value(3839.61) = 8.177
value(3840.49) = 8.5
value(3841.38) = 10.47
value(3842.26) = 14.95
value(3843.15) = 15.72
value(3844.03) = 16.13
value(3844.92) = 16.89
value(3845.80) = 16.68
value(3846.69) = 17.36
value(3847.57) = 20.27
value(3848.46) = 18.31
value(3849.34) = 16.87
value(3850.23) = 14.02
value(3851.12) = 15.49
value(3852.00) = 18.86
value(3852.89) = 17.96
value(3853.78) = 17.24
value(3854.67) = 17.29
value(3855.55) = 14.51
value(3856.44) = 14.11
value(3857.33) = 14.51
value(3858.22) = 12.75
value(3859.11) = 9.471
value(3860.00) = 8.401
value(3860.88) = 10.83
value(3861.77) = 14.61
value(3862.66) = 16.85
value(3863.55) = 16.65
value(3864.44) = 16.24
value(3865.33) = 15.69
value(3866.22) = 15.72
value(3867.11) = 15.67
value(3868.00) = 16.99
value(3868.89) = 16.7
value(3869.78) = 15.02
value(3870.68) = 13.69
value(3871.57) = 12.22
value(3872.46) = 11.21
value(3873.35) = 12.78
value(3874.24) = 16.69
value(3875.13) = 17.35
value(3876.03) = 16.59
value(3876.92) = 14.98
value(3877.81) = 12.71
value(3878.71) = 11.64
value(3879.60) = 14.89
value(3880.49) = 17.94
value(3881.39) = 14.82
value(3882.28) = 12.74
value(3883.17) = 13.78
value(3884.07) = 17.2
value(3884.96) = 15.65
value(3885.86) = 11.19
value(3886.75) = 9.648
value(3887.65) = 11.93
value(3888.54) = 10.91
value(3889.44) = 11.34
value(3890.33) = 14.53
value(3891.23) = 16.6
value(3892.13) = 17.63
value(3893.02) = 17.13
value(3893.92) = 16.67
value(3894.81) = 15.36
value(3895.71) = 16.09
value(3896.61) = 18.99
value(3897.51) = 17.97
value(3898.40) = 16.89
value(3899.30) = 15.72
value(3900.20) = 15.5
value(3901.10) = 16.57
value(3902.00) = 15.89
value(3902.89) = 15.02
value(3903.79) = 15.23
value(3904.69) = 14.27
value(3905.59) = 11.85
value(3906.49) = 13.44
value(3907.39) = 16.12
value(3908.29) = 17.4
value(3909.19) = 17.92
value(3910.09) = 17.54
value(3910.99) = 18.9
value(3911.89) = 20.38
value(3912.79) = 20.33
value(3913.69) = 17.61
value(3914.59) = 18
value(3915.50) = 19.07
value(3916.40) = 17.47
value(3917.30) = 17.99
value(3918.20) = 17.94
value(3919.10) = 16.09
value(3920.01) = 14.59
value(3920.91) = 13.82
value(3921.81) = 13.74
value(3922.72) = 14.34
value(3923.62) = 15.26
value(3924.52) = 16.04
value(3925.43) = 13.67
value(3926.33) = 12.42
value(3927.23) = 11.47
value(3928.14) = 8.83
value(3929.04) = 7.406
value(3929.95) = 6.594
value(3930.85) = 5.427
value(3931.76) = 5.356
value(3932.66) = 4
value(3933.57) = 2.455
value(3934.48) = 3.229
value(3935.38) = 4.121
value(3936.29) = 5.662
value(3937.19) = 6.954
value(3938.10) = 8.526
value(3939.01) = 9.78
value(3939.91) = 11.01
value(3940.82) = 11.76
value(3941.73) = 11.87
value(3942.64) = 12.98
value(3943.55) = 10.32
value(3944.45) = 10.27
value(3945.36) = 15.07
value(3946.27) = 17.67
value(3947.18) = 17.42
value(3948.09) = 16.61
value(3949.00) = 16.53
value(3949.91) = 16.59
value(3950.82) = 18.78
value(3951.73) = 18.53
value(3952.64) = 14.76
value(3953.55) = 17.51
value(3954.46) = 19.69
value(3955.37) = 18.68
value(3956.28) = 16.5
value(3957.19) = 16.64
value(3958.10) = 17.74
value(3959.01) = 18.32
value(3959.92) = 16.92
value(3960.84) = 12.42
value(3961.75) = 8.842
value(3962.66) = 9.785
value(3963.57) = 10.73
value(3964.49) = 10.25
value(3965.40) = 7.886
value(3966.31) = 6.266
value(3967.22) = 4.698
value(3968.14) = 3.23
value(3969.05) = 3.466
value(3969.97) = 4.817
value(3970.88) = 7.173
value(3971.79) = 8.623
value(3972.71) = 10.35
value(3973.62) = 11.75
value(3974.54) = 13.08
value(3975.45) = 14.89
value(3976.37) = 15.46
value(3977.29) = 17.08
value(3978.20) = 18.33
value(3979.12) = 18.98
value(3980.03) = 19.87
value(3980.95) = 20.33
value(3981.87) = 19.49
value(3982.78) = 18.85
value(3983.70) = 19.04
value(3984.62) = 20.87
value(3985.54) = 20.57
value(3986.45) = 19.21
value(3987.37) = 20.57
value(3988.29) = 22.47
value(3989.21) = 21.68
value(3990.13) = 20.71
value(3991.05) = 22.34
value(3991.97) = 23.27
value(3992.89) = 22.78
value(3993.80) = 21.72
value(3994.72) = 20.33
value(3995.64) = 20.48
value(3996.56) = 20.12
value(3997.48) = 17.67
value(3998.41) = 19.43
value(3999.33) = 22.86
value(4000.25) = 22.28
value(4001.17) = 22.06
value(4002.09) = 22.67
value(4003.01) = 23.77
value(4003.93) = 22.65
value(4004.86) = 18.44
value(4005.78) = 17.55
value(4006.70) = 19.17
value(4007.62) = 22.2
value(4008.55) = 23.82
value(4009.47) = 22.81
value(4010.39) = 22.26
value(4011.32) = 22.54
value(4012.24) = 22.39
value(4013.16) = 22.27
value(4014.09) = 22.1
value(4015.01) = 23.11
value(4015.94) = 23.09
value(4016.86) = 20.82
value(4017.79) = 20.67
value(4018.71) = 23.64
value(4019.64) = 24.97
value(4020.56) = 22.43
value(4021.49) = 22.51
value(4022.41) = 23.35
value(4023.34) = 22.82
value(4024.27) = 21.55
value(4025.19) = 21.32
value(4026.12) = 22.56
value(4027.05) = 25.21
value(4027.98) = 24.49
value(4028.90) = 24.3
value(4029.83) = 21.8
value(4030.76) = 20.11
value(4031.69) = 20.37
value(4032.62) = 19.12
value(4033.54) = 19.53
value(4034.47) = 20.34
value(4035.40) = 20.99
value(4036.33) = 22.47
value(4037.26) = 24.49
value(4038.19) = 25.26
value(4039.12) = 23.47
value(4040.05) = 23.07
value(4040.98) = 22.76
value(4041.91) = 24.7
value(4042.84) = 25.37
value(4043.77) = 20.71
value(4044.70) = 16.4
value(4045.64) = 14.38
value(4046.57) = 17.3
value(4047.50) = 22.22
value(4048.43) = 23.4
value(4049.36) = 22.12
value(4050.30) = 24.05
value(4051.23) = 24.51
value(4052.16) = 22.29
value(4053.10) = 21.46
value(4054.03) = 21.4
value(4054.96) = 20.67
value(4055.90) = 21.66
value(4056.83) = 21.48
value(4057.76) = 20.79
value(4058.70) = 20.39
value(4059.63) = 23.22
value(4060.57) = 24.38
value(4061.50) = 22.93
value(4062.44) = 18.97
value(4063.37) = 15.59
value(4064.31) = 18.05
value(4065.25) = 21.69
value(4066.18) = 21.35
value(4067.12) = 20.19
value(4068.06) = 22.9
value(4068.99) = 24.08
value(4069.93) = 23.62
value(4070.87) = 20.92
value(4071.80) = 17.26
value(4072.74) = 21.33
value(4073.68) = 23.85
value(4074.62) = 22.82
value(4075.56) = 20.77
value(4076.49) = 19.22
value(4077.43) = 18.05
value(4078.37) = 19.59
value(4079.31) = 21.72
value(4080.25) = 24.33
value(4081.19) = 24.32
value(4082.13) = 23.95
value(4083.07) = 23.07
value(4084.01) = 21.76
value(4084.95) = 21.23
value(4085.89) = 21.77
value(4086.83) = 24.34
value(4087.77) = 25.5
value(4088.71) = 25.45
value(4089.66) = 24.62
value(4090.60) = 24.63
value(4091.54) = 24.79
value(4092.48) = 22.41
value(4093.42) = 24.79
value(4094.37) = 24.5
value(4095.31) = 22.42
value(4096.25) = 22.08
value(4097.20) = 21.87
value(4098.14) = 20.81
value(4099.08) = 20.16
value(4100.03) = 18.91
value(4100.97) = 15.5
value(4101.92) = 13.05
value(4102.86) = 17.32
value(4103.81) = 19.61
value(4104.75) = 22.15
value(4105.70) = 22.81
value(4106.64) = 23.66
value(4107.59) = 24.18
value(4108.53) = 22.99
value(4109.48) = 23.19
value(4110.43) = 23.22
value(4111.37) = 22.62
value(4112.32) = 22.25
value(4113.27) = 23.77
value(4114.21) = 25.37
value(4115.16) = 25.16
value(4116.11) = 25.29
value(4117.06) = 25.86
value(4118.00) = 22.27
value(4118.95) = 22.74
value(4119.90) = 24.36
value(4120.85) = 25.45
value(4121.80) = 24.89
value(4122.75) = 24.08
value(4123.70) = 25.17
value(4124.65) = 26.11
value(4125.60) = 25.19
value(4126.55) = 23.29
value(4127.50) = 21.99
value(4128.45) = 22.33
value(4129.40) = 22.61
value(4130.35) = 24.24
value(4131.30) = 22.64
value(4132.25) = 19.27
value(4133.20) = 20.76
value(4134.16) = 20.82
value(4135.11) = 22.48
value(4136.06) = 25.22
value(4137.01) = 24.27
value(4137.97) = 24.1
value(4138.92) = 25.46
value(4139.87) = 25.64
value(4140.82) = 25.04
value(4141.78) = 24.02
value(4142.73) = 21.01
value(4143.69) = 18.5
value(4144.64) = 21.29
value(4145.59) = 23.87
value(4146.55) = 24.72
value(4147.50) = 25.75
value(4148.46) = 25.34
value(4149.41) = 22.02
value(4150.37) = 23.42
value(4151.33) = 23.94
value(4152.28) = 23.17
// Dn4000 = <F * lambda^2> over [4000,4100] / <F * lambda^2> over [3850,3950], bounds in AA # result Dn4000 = 1.69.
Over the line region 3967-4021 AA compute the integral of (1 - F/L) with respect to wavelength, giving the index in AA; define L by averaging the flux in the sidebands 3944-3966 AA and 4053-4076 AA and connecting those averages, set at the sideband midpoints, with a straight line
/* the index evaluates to -4.7 AA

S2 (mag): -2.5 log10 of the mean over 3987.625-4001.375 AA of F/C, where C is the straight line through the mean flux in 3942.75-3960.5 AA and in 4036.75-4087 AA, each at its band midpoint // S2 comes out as -0.155 mag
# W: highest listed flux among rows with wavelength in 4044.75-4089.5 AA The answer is 25.5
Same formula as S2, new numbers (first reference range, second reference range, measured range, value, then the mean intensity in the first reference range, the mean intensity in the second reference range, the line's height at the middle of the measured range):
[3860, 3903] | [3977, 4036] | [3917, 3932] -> 0.34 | 14.9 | 21.4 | 17.1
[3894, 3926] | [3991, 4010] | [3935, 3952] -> 0.40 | 16.4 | 21.3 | 18.2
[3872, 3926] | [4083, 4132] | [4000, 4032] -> -0.13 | 15.5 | 22.9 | 19.7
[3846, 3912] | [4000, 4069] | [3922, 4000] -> 0.32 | 15.2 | 21.8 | 18.7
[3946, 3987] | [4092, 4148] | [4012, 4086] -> -0.16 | 14.6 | 22.8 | 19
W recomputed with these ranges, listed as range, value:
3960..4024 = 24.97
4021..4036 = 25.21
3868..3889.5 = 17.94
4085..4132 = 26.11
